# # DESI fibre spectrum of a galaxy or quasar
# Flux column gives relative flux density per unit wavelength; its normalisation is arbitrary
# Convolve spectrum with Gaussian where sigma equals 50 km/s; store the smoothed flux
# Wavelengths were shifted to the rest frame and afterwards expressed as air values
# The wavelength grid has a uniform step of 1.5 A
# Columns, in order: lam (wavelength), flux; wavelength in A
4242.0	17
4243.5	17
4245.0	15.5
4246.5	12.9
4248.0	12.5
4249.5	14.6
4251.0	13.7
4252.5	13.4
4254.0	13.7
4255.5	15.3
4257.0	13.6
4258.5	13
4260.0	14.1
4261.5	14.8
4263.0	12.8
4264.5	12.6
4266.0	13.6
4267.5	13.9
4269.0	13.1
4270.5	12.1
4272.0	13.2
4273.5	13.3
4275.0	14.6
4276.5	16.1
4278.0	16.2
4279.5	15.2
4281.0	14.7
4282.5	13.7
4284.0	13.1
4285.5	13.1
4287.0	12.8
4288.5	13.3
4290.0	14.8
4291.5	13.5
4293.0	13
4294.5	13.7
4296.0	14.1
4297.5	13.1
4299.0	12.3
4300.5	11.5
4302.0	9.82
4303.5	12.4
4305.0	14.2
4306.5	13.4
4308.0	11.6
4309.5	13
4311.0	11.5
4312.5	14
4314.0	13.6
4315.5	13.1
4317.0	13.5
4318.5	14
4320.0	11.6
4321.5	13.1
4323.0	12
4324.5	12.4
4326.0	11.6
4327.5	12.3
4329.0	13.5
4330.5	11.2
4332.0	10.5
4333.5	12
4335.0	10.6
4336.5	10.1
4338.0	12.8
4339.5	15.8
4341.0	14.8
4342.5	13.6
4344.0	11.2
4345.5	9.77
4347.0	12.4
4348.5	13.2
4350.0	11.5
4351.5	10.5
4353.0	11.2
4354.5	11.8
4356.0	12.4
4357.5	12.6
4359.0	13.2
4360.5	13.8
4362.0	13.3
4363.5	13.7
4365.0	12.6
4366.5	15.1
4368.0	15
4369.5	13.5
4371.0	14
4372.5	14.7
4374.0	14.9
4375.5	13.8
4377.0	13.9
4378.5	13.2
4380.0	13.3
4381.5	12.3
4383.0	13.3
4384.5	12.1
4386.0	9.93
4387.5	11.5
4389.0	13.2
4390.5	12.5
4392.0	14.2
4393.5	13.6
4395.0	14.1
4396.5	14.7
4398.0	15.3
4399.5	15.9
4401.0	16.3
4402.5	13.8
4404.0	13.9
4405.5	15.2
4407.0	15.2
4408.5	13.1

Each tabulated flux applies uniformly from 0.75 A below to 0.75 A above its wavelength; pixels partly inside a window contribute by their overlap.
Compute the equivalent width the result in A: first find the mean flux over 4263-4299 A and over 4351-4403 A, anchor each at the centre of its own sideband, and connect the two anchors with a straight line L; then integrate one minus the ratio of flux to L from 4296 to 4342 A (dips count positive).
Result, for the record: 3.6 A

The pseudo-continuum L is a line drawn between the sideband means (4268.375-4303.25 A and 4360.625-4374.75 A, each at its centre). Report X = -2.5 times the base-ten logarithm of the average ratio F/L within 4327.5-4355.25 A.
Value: 0.16 mag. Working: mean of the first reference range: 13.5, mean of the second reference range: 14.1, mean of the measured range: 12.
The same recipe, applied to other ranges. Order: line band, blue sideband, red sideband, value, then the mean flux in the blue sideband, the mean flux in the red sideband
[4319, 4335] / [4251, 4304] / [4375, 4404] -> 0.13 mag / 13.5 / 13.5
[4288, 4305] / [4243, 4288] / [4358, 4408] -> 0.08 mag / 13.9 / 13.8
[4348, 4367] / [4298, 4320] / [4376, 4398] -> 0.02 mag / 12.7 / 13.1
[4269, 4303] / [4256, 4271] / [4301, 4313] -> -0.05 mag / 13.4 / 12.4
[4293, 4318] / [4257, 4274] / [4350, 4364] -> 0.01 mag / 13.3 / 12.4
